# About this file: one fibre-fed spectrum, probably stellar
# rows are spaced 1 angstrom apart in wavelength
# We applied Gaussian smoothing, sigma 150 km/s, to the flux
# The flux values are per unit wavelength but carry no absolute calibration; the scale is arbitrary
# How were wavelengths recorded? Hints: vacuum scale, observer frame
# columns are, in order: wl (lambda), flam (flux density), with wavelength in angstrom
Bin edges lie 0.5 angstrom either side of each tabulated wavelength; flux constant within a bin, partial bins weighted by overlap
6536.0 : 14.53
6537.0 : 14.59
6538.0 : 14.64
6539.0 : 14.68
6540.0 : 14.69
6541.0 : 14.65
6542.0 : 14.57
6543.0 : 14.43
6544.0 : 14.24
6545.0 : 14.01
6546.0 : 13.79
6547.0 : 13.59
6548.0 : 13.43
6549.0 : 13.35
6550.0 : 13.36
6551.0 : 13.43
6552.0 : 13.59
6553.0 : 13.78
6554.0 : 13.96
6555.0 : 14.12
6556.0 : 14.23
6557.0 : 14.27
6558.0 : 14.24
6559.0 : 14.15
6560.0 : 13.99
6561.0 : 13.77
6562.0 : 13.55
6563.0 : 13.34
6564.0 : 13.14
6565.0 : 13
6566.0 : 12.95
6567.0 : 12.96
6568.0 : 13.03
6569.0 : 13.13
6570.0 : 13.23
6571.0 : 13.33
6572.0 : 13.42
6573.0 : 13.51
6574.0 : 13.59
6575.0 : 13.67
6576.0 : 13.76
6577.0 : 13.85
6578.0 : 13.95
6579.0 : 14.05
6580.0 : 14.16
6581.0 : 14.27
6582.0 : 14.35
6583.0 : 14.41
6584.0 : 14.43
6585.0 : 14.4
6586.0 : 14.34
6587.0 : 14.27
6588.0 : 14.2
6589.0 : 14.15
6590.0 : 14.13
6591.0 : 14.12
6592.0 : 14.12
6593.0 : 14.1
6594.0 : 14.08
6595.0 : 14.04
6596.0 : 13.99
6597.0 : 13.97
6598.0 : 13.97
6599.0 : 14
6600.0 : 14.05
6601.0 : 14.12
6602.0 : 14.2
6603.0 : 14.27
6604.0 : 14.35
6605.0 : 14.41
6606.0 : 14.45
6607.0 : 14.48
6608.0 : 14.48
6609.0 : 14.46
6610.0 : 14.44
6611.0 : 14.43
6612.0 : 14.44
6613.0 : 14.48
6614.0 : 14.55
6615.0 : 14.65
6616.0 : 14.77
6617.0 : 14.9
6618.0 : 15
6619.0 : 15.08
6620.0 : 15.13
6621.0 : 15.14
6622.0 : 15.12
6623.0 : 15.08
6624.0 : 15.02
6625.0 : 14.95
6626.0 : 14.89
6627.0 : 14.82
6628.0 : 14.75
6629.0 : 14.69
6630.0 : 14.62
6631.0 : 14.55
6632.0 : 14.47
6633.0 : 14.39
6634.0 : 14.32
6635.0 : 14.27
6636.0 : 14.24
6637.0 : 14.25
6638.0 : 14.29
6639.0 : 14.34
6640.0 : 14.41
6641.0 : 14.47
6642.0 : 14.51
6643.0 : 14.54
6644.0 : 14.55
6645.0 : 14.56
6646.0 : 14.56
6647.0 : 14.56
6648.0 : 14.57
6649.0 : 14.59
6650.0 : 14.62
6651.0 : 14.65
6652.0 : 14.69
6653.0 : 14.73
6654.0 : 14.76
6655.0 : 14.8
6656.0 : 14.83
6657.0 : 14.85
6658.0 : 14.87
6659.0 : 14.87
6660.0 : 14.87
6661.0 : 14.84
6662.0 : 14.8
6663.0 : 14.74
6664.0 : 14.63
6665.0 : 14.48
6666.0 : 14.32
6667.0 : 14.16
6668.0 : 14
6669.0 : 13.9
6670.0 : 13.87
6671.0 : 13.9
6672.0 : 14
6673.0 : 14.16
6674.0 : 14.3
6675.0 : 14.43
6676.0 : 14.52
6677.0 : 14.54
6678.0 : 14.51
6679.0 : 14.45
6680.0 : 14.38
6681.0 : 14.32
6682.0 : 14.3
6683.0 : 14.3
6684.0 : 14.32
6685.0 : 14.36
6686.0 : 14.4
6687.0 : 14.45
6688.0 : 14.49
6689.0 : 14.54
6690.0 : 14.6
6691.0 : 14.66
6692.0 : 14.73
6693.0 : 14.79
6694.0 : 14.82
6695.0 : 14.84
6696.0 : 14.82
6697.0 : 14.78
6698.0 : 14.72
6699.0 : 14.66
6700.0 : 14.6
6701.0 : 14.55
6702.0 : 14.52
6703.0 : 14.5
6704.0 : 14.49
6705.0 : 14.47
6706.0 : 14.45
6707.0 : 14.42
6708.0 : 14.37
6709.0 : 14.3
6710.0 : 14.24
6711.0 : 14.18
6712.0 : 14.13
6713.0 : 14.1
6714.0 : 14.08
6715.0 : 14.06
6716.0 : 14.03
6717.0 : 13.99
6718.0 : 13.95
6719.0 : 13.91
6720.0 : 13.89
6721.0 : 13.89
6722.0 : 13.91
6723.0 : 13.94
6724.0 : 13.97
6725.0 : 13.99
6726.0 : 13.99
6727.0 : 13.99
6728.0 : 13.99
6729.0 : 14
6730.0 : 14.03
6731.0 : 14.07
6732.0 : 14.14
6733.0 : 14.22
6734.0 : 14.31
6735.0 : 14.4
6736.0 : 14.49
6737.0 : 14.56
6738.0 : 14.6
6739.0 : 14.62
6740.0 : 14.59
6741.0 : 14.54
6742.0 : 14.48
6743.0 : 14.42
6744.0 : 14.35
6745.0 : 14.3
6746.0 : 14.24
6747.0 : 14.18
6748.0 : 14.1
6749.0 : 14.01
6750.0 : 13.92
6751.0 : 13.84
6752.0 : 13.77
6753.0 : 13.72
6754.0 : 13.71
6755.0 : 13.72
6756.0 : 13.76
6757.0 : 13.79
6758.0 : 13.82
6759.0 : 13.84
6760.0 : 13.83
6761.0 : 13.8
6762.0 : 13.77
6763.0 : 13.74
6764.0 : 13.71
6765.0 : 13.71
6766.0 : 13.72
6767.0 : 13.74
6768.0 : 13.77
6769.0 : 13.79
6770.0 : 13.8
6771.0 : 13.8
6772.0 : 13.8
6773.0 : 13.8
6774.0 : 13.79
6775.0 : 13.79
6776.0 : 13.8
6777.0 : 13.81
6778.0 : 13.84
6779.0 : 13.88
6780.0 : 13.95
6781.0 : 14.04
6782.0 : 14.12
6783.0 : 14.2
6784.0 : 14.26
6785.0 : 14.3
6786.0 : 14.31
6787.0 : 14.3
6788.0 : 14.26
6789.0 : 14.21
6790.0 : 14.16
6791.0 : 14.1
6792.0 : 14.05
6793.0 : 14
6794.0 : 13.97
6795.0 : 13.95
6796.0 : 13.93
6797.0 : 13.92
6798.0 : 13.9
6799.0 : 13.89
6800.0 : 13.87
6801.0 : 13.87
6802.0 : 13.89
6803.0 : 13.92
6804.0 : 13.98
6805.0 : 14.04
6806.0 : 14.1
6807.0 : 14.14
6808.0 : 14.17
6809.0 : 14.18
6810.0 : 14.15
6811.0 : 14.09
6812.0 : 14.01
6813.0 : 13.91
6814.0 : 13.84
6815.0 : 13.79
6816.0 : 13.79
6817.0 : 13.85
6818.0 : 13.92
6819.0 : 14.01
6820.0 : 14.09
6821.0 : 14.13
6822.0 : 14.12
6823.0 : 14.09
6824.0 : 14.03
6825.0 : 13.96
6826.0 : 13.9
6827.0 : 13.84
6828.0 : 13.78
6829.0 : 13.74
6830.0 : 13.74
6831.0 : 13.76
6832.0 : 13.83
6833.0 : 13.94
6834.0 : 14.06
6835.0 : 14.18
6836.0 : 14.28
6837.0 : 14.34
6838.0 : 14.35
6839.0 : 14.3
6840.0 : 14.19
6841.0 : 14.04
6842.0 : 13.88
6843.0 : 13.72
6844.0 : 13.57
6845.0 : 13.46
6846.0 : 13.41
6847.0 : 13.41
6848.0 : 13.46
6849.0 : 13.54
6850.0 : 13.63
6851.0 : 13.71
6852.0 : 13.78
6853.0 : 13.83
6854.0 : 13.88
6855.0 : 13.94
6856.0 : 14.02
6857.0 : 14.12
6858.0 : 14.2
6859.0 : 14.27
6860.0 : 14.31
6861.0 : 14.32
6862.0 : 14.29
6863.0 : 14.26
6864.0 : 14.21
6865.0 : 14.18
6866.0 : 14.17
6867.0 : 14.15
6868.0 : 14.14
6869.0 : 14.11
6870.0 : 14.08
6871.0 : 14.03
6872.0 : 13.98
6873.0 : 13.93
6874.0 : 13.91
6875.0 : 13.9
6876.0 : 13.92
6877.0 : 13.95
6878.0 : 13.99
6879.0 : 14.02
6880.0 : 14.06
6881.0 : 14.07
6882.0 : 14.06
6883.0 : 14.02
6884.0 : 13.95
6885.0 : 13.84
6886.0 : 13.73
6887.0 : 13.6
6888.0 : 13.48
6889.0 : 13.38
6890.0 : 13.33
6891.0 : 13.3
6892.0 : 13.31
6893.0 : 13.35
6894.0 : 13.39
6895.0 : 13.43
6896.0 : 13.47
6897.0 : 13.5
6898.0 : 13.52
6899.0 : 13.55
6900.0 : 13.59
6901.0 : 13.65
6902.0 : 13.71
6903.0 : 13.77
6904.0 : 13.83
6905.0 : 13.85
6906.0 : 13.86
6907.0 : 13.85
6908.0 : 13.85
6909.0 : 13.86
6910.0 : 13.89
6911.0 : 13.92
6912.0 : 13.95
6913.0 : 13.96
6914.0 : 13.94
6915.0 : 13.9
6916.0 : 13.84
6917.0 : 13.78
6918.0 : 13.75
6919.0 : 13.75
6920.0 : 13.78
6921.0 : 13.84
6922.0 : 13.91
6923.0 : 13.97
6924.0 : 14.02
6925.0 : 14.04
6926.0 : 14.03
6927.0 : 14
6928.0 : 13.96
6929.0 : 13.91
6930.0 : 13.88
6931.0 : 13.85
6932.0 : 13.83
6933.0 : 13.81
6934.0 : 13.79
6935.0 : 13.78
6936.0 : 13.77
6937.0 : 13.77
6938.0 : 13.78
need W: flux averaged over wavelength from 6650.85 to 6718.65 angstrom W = 14.5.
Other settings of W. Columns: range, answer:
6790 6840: 14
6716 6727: 13.9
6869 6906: 13.7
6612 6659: 14.7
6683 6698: 14.6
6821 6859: 13.9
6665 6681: 14.2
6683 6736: 14.3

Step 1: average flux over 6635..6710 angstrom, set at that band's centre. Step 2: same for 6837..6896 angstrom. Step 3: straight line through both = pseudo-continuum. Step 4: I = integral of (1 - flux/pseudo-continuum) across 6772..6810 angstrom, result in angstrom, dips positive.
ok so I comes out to 0.3 angstrom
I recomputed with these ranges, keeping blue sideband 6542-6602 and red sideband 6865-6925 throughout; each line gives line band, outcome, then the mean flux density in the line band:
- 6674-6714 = -1.86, 14.5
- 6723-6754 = -0.78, 14.2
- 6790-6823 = -0.40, 14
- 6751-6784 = 0.01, 13.8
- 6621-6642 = -1.15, 14.6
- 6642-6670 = -1.51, 14.6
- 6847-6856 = 0.06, 13.7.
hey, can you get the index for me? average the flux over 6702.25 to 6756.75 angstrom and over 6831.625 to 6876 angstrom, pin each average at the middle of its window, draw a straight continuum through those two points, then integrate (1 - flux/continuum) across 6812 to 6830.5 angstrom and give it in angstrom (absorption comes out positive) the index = 0.1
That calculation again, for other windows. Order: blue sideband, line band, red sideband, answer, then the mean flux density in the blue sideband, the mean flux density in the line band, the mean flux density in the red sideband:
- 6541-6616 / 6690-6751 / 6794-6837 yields -1.4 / 14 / 14.3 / 14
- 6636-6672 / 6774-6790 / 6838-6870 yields 0.1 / 14.5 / 14.1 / 14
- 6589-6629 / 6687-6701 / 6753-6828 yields -0.4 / 14.5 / 14.7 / 13.9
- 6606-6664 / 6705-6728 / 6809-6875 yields 0.5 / 14.7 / 14.1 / 14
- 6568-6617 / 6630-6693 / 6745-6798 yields -1.9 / 14.1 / 14.5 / 13.9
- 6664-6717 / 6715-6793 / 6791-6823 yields 0.8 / 14.4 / 14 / 14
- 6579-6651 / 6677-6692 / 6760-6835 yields -0.2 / 14.5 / 14.4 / 13.9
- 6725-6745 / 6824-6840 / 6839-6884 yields 0.0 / 14.3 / 14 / 14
